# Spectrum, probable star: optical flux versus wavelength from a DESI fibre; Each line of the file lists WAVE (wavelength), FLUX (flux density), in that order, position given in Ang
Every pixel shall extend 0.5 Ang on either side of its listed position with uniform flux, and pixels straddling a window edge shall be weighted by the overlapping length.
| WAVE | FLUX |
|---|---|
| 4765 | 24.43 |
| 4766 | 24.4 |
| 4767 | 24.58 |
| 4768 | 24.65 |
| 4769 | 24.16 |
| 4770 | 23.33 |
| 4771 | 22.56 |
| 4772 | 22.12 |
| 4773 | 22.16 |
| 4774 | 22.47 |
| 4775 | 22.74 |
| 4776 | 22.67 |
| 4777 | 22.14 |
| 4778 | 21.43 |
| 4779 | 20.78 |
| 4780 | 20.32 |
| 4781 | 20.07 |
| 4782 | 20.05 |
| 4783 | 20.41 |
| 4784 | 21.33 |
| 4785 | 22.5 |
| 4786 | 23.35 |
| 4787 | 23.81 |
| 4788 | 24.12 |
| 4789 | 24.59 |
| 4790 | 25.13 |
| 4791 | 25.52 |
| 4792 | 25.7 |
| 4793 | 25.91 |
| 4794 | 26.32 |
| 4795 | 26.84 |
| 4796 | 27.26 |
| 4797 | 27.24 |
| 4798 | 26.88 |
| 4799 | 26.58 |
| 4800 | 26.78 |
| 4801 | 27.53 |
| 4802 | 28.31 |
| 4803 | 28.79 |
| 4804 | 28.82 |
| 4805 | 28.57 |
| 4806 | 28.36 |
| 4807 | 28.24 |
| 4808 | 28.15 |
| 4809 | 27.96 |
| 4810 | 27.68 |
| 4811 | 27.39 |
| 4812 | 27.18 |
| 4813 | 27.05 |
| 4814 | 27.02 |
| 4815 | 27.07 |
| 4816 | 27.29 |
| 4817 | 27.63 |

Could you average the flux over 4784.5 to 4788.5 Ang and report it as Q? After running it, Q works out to 23.4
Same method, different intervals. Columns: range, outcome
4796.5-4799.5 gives 26.9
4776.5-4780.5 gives 21.2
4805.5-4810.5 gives 28.1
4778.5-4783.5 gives 20.3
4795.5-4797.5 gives 27.2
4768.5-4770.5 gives 23.7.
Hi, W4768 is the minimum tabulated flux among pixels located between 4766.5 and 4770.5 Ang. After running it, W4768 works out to 23.33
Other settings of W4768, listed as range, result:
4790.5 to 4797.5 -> 25.52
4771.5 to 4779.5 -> 20.78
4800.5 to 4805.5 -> 27.53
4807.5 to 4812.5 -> 27.18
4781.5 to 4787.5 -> 20.05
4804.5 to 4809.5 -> 27.96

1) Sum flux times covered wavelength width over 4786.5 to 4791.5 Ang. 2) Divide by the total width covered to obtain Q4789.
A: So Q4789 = 24.6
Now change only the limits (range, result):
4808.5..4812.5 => 27.6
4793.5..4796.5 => 26.8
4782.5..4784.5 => 20.9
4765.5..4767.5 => 24.5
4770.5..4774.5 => 22.3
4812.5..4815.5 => 27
